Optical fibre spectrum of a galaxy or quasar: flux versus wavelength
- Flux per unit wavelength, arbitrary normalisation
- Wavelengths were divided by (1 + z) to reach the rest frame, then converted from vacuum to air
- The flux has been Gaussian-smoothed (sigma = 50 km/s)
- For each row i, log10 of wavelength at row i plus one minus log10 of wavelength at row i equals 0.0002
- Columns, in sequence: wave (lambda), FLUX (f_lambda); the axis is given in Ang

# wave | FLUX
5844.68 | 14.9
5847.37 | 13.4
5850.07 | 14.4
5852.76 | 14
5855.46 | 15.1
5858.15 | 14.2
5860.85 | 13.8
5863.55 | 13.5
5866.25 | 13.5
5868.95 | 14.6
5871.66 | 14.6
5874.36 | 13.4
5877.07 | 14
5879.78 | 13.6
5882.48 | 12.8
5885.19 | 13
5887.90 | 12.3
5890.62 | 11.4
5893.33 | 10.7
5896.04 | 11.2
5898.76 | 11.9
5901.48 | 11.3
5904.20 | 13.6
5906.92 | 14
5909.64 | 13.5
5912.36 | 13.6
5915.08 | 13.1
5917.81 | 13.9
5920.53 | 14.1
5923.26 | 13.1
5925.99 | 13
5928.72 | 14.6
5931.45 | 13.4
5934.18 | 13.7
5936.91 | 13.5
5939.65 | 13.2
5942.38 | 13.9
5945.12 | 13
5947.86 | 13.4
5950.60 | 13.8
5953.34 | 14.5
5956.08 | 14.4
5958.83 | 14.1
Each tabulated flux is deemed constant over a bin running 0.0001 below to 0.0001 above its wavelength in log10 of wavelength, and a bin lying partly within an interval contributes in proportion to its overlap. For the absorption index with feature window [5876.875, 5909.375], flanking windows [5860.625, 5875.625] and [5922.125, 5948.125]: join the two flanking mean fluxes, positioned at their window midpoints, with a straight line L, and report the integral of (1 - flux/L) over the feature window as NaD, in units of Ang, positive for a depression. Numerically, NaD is 3.0 Ang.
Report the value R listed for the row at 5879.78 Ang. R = 13.6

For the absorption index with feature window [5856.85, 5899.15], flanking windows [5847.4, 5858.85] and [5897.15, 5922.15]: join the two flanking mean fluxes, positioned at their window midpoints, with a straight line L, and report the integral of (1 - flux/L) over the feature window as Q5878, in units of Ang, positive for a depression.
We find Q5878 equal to 2.41 Ang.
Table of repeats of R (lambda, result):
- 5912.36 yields 13.6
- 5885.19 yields 13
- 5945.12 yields 13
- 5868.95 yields 14.6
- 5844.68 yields 14.9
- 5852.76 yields 14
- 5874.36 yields 13.4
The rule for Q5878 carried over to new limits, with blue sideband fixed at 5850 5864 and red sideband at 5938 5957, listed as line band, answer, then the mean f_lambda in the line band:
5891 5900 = 1.8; 11.3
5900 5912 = 0.7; 13.1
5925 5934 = 0.1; 13.7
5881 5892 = 1.3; 12.4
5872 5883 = 0.4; 13.6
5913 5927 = 0.4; 13.5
